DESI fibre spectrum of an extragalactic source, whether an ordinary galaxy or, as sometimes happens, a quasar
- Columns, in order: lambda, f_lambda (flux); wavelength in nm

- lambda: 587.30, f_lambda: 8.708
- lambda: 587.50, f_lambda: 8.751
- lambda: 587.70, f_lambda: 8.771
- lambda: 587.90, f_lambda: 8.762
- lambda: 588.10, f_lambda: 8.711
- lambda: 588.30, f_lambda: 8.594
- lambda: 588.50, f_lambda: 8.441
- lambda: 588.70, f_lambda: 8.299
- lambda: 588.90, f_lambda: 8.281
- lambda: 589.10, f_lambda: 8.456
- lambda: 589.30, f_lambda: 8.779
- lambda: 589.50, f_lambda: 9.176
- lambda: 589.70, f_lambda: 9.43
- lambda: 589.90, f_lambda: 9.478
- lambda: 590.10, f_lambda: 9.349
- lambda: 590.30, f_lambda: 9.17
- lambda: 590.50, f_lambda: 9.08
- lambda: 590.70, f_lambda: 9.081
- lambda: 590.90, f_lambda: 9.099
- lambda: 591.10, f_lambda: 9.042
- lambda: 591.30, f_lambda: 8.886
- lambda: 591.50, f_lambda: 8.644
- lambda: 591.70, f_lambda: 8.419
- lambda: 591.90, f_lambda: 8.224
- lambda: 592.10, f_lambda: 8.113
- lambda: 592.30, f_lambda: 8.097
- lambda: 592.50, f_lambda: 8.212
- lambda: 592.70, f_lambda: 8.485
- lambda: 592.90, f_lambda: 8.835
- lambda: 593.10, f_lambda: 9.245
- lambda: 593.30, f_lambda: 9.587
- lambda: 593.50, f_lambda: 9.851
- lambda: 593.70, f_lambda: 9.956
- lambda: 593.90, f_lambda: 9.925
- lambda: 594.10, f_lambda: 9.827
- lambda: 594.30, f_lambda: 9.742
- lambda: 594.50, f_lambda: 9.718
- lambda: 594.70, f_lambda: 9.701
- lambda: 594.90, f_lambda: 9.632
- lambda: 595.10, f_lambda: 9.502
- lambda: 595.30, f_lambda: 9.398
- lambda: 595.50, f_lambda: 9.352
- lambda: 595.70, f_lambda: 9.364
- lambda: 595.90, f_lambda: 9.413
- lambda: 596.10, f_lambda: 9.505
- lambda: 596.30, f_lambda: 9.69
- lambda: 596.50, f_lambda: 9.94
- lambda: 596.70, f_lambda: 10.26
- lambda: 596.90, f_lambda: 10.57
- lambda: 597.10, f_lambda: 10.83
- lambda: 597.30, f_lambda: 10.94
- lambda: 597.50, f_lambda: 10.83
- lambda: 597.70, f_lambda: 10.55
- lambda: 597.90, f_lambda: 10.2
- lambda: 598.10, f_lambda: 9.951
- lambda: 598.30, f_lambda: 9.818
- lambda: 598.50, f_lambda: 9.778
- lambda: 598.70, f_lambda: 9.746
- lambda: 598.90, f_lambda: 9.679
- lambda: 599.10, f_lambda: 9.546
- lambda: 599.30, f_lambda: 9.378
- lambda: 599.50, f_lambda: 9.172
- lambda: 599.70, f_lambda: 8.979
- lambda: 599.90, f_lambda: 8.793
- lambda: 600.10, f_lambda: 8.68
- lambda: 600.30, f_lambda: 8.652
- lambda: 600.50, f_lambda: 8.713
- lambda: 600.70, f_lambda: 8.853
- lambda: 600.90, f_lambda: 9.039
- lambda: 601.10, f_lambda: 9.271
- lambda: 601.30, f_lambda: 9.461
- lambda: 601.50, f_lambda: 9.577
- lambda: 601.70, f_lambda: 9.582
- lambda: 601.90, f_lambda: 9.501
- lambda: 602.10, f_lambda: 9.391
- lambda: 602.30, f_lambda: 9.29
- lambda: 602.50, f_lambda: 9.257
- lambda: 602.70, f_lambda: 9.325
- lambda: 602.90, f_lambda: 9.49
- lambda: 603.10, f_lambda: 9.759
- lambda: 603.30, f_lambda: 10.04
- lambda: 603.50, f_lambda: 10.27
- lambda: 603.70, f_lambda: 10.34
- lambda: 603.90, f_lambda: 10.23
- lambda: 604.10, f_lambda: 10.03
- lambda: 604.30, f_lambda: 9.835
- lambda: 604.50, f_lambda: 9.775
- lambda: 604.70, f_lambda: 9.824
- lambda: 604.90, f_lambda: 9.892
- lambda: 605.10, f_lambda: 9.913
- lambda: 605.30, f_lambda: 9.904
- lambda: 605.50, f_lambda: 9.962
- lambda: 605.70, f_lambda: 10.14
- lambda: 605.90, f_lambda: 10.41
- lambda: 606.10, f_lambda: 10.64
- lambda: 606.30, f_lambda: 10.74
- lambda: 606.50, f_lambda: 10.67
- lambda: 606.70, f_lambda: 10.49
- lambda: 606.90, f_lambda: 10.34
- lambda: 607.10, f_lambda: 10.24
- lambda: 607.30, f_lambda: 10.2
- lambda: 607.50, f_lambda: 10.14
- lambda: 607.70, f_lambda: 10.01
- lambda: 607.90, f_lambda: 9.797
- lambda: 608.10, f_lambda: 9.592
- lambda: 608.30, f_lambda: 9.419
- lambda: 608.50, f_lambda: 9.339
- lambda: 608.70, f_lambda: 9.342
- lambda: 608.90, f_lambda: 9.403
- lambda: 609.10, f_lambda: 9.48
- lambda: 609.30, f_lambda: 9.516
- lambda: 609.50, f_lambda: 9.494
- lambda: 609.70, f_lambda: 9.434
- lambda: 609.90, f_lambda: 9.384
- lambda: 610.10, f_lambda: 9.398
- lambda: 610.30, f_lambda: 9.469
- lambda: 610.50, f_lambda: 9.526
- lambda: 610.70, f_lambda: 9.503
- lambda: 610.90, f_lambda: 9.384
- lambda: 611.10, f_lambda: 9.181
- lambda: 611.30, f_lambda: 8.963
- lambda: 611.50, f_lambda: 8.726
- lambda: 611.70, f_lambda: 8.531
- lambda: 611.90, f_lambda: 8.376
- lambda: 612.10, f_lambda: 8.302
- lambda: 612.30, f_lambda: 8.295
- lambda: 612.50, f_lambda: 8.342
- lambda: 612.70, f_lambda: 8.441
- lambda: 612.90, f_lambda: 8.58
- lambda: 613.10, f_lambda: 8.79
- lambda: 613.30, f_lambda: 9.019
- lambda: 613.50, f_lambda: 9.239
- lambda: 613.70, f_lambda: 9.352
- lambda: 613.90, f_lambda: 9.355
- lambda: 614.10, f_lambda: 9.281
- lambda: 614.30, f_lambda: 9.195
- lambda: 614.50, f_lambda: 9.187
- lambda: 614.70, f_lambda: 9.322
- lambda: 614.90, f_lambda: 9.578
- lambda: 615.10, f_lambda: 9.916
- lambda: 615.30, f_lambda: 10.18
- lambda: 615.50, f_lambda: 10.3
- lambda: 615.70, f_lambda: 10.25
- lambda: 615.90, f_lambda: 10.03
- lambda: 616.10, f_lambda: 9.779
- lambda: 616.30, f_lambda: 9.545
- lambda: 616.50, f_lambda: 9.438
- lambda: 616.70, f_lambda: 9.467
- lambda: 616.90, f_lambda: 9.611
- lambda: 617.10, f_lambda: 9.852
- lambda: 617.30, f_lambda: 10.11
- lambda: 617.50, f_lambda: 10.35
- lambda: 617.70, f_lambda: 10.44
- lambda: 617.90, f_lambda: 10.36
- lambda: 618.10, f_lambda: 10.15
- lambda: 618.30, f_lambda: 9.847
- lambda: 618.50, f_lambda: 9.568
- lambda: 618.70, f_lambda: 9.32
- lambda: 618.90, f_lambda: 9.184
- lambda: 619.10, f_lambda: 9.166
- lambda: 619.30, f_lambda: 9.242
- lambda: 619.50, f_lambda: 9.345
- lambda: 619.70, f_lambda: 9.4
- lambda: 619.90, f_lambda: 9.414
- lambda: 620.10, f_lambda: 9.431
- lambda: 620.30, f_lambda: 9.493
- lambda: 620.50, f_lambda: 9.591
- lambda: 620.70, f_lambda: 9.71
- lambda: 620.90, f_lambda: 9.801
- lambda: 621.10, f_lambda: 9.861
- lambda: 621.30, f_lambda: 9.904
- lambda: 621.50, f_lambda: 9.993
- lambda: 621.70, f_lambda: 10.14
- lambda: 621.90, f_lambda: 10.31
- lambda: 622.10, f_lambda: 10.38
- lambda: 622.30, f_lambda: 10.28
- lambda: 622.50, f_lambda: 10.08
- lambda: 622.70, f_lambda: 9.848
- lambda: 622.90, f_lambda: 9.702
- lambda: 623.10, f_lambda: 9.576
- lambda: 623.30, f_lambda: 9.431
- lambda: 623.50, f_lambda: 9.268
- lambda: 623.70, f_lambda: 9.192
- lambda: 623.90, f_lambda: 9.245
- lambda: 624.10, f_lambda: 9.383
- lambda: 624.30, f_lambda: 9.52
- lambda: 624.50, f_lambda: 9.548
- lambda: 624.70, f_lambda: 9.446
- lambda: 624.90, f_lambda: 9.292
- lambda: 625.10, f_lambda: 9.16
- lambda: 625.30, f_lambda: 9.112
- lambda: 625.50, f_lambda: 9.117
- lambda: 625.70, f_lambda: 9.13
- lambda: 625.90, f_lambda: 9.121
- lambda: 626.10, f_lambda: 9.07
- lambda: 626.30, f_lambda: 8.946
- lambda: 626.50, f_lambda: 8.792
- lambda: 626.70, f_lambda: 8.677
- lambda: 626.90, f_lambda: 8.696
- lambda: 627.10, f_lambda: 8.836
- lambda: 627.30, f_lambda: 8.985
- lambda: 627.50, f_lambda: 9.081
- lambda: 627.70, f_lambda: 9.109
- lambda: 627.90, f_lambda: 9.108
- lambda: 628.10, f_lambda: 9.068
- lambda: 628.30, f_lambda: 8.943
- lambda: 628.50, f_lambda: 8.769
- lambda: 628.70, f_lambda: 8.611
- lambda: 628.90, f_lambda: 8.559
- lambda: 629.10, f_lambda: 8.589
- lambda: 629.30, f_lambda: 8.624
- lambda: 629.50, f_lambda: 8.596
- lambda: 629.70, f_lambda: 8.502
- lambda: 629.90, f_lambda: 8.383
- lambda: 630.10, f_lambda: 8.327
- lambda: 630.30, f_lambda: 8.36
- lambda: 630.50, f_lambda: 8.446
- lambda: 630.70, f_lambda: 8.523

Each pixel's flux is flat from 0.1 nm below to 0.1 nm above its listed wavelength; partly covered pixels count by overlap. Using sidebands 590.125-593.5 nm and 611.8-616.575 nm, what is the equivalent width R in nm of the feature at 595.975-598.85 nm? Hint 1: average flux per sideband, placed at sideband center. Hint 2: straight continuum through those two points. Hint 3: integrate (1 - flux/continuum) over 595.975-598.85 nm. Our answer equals -0.403 nm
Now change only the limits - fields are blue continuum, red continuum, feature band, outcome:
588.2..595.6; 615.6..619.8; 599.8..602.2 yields 0.04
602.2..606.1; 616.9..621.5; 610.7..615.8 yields 0.34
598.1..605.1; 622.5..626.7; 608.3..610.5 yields 0.00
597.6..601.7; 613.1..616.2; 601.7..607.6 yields -0.34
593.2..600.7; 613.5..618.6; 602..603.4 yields 0.03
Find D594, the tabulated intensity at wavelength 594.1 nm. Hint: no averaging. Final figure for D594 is 9.827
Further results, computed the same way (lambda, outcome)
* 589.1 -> 8.456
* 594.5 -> 9.718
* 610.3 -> 9.469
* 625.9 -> 9.121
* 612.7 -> 8.441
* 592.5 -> 8.212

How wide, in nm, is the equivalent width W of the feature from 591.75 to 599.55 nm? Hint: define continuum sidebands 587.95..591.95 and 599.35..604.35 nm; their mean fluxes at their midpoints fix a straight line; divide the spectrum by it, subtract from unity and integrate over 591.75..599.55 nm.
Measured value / -0.41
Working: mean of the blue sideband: 8.84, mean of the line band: 9.6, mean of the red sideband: 9.42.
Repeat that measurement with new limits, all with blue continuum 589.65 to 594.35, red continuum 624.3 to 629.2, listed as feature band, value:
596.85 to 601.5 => -0.29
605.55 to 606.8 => -0.20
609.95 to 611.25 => -0.05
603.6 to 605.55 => -0.20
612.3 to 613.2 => 0.05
